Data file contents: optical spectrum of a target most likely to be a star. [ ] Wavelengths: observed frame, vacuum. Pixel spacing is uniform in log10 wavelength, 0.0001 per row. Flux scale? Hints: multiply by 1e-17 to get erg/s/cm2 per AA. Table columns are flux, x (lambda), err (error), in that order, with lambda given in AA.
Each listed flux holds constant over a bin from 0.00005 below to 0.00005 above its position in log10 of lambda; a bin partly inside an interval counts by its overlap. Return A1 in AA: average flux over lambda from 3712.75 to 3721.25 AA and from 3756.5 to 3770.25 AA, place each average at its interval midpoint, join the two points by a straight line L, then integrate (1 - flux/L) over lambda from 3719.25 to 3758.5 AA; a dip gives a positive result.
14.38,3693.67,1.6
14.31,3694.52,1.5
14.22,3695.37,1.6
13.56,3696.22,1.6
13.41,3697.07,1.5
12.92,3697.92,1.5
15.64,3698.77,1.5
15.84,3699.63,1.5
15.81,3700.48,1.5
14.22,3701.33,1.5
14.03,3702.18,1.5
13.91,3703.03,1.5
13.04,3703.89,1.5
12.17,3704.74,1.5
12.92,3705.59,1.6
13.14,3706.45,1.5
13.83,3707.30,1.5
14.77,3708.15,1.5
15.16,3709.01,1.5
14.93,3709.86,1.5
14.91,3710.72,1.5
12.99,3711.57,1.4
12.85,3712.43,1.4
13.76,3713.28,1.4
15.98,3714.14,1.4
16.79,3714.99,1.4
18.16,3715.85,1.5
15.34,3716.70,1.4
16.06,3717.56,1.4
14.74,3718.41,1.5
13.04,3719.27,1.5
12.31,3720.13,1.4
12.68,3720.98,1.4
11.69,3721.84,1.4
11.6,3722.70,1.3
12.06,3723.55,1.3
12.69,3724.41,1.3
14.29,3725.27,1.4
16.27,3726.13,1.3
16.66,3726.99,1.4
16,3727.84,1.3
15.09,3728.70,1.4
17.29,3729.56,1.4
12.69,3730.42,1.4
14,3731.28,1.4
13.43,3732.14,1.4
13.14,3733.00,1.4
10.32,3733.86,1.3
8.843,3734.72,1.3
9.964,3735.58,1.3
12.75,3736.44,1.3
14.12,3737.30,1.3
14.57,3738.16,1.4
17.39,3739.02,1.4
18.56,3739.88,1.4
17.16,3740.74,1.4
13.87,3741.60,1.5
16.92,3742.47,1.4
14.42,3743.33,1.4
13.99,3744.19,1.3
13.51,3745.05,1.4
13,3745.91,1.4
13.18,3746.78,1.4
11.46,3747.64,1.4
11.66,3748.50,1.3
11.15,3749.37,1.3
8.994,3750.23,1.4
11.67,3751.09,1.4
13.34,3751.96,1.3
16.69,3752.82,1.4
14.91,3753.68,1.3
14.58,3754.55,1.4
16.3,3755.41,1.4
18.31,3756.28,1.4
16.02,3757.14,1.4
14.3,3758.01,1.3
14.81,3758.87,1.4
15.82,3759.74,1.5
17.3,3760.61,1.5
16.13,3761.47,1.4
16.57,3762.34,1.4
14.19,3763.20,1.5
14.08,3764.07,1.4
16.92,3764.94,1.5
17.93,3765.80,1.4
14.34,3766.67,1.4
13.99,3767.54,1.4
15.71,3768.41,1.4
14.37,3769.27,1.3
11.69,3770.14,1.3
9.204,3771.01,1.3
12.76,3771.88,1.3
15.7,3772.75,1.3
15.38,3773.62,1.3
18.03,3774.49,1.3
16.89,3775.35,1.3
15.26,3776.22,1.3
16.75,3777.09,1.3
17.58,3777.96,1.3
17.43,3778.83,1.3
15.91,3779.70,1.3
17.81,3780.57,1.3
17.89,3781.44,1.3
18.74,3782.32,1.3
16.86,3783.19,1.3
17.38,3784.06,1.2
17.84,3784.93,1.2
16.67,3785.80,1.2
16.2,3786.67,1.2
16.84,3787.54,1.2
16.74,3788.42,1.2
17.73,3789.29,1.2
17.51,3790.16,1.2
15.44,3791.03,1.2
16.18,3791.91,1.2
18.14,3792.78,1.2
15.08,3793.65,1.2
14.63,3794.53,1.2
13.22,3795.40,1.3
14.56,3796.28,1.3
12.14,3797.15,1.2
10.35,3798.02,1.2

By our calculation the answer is 3.3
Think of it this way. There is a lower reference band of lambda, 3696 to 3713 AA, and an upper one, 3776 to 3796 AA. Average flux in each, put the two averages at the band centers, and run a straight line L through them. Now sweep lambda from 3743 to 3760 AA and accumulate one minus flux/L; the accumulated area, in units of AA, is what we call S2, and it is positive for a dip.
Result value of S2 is 1.83 AA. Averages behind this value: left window 14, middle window 13.9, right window 16.7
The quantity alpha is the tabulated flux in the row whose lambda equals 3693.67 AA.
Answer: 14.38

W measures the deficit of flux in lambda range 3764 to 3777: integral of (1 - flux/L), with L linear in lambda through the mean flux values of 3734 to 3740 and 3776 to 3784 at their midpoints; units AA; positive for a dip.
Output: 1.1 AA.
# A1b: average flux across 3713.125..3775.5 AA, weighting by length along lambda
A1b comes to 14.4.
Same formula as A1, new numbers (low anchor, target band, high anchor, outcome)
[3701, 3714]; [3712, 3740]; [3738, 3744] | 1.9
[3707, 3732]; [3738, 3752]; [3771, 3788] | 1.4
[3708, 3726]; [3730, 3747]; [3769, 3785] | 1.1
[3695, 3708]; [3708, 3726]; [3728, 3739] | -0.7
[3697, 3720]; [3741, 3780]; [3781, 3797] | 2.5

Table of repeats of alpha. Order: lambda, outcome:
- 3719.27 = 13.04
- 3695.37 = 14.22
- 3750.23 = 8.994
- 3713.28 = 13.76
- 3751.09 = 11.67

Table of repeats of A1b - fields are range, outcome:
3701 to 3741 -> 14.1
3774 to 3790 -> 17.1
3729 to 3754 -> 13.6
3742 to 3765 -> 14.4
